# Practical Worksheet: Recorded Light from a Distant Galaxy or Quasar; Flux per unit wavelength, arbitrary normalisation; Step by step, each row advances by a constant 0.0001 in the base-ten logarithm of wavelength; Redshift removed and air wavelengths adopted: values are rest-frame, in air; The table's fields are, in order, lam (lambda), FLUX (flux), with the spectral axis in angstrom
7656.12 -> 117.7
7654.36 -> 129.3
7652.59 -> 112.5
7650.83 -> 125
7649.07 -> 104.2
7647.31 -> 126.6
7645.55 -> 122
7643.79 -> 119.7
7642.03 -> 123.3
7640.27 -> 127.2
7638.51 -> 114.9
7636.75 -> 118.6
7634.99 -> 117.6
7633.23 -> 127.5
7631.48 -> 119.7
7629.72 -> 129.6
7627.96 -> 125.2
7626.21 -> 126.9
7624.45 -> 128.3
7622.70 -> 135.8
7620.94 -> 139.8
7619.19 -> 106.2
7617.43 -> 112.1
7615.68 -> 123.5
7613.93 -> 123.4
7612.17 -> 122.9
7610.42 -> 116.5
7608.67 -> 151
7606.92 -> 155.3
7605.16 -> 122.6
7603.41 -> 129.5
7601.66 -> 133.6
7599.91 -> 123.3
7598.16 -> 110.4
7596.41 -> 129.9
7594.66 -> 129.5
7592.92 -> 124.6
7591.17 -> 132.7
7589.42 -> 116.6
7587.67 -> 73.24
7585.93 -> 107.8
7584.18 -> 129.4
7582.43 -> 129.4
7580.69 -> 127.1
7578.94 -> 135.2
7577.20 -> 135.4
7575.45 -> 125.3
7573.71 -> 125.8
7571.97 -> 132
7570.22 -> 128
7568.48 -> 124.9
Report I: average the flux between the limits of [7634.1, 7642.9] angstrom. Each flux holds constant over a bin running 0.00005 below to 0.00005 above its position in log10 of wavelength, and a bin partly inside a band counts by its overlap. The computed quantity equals 120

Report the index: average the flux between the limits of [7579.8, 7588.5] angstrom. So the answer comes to 114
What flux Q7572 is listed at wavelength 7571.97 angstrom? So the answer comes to 132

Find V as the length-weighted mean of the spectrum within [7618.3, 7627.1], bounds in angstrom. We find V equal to 127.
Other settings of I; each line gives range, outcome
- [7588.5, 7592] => 124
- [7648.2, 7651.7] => 115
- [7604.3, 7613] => 134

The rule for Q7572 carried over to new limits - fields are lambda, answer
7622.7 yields 135.8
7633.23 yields 127.5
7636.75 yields 118.6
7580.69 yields 127.1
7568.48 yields 124.9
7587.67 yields 73.24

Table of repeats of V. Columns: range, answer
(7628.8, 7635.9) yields 124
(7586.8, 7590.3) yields 95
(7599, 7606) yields 127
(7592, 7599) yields 124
